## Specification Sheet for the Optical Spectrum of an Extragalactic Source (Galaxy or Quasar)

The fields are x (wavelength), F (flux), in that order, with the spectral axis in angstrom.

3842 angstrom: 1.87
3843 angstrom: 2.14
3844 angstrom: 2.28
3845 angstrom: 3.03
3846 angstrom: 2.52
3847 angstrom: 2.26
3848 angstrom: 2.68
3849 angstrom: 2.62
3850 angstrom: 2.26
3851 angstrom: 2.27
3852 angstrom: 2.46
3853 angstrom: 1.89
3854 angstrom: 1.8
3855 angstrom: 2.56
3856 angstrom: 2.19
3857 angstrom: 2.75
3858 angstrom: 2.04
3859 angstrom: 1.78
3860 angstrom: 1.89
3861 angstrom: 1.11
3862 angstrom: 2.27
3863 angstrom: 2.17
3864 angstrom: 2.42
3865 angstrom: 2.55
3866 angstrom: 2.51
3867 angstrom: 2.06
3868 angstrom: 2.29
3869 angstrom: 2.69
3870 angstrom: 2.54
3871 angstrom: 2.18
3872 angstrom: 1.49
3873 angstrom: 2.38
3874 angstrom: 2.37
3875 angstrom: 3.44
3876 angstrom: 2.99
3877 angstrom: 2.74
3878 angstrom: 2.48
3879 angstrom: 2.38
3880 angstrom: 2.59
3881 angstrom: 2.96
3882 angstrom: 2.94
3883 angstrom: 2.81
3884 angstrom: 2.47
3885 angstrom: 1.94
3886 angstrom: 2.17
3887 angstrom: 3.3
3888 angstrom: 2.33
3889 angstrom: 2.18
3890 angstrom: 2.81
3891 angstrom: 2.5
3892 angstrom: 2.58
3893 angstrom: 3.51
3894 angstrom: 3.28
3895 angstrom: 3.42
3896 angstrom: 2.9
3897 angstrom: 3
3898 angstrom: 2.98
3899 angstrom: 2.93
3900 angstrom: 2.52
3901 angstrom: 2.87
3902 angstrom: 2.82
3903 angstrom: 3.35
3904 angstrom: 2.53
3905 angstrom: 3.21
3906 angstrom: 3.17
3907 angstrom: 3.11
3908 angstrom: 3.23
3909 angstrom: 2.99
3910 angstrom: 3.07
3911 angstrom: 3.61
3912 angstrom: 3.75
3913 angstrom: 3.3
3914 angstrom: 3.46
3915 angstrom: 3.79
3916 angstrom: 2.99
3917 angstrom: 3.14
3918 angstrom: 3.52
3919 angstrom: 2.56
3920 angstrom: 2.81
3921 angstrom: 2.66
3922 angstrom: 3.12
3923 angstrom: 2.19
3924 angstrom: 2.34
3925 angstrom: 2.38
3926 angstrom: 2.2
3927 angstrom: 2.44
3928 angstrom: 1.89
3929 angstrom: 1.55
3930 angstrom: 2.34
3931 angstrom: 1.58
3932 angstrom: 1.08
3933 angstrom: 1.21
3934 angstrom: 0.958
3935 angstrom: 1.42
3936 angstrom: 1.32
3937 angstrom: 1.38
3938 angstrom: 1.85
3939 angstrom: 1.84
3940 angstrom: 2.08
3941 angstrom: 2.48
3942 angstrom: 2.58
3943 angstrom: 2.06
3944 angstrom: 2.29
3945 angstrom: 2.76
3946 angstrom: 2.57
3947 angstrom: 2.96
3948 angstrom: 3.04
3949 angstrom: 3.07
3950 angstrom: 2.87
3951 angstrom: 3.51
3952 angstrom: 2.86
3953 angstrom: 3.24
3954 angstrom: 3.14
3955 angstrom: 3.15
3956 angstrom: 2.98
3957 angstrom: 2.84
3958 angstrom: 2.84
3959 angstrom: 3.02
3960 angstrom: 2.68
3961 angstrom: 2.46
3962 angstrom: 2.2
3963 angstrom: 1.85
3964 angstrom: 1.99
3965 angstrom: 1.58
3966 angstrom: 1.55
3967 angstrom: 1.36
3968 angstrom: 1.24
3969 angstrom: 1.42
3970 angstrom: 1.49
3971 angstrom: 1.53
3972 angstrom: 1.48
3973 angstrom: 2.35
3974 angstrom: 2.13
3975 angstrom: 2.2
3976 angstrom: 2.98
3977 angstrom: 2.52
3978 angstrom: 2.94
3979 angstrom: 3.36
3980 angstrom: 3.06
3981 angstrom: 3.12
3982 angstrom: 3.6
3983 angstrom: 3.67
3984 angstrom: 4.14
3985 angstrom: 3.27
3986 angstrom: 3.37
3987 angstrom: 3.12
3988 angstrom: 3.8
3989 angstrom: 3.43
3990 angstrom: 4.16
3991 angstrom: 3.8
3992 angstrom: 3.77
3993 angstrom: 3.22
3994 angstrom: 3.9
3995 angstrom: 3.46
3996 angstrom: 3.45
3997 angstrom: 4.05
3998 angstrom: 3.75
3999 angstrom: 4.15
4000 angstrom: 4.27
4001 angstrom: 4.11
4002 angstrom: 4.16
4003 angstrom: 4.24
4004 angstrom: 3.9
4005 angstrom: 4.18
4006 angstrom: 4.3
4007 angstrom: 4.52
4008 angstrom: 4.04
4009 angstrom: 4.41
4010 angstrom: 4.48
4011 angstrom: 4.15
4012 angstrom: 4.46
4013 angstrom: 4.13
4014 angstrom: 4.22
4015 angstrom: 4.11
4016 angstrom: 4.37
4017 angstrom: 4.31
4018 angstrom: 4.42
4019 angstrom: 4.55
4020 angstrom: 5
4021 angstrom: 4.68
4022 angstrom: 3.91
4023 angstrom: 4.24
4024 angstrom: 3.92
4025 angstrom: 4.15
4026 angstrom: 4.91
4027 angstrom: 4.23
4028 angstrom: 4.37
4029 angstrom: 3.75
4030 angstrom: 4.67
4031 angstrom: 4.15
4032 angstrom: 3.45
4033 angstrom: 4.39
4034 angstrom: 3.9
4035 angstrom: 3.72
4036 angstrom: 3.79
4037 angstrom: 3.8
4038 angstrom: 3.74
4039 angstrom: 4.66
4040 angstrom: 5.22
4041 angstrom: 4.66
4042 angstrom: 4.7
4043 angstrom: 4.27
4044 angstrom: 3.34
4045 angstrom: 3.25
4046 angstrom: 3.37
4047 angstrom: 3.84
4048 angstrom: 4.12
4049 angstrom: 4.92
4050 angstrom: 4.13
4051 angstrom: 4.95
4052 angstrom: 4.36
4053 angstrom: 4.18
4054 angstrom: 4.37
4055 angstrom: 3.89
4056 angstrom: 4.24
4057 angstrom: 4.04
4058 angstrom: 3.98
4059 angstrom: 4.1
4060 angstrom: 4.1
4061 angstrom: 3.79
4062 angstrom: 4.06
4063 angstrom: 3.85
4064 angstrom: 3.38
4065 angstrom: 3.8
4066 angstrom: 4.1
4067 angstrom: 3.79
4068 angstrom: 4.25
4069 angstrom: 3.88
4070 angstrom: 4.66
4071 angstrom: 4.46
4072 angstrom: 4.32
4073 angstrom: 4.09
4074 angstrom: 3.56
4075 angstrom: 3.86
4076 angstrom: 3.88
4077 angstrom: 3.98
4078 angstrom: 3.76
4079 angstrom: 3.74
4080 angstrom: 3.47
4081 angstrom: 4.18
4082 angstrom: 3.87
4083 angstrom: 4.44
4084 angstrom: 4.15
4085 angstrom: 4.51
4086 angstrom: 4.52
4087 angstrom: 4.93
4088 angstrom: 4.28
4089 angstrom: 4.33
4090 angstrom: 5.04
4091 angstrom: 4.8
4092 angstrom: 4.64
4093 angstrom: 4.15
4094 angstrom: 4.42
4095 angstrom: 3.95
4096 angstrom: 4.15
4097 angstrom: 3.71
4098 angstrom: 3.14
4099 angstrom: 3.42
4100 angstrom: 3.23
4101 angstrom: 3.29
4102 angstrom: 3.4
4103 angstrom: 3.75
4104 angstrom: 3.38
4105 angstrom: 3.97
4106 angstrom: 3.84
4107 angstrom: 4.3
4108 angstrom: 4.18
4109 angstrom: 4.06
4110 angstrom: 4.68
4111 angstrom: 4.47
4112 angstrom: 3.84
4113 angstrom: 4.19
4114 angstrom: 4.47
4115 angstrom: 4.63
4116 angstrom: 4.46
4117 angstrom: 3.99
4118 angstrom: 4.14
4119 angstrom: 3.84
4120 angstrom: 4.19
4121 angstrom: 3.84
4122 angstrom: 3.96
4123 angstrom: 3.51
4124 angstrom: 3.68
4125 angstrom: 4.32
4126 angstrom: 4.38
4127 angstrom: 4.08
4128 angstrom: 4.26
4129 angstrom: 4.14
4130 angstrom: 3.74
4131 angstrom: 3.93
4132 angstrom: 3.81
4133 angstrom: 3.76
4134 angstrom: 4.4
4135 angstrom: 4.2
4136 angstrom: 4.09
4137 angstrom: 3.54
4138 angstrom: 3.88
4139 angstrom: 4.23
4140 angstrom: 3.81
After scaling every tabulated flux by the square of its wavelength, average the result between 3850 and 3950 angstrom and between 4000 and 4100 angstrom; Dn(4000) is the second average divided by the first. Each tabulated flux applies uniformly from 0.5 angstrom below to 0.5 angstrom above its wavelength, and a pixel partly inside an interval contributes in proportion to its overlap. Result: 1.78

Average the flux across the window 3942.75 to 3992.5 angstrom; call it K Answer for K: 2.74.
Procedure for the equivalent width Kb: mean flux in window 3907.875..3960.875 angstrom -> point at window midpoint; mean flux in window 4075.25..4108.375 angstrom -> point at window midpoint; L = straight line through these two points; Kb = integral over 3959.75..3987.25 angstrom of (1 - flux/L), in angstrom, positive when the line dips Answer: 4.75 angstrom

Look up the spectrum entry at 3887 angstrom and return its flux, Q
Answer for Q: 3.3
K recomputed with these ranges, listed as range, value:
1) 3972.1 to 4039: 3.85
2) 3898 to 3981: 2.51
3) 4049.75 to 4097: 4.15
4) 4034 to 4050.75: 4.1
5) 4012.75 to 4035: 4.25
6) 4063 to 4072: 4.04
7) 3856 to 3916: 2.71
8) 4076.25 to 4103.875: 4.04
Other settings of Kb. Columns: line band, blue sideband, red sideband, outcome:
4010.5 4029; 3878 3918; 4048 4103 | -3.0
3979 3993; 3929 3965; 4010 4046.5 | -1.4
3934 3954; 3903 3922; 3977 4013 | 5.9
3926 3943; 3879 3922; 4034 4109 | 7.5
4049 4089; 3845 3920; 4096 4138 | -4.5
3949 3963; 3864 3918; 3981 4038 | 2.4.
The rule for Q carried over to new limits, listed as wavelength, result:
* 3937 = 1.38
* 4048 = 4.12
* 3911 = 3.61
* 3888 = 2.33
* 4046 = 3.37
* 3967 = 1.36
